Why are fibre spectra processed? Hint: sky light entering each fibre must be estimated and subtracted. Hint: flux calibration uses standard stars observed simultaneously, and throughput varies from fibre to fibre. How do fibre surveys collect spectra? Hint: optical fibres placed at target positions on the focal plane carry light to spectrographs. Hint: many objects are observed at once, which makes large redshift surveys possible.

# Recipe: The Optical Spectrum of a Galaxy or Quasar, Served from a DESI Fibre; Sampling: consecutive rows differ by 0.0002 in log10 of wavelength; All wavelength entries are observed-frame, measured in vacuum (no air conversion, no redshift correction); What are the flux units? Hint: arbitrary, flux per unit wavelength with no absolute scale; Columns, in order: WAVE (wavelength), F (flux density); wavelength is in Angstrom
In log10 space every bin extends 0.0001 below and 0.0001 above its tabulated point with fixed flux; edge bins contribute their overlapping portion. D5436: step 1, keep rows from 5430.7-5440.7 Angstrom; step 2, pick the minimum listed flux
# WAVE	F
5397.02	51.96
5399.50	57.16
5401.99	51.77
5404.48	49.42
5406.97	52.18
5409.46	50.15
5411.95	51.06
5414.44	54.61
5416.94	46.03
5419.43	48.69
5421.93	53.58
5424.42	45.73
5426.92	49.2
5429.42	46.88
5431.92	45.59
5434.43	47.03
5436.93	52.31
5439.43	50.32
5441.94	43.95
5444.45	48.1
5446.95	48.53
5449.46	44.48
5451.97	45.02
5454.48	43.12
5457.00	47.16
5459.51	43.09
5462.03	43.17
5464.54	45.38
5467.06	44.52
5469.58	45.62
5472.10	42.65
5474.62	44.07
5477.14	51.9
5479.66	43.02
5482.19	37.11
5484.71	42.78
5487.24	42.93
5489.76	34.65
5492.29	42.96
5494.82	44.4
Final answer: 45.59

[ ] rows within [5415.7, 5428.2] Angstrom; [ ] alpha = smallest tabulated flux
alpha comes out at 45.73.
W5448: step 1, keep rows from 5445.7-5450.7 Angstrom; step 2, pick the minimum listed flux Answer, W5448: 44.48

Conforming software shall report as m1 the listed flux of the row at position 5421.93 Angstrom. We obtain 53.58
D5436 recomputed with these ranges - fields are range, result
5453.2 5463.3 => 43.09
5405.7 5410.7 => 50.15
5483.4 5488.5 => 42.78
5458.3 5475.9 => 42.65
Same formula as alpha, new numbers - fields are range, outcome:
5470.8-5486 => 37.11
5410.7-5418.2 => 46.03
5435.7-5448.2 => 43.95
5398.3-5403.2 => 51.77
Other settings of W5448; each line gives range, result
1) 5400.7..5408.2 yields 49.42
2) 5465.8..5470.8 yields 44.52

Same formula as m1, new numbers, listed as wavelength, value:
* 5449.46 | 44.48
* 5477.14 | 51.9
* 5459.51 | 43.09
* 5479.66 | 43.02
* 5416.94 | 46.03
